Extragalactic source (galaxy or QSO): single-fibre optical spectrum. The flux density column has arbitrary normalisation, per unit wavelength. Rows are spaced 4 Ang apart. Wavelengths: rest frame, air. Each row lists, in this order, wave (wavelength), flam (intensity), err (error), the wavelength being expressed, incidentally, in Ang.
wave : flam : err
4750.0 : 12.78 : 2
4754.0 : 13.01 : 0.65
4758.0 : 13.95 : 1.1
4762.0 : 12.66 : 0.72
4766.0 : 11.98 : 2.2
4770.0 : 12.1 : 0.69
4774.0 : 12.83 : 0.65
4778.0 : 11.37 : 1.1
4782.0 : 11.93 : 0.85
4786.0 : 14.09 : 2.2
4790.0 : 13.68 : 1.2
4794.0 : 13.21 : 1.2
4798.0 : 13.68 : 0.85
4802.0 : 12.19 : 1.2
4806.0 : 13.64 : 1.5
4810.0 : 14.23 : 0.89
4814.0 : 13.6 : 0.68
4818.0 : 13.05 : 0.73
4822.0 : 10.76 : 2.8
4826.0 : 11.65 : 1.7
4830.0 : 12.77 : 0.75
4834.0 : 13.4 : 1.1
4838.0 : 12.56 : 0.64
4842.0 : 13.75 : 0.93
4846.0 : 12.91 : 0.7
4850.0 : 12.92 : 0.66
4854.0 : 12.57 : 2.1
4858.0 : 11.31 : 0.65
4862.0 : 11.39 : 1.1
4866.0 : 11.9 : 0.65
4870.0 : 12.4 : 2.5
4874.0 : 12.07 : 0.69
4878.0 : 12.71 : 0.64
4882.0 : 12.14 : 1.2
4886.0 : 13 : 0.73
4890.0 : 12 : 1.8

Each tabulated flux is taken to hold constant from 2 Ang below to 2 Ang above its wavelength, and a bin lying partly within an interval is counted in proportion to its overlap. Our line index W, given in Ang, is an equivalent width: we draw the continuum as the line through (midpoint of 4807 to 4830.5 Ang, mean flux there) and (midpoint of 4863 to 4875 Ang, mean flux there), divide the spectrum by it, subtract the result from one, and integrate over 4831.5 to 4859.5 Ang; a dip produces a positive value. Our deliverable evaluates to -1.0 Ang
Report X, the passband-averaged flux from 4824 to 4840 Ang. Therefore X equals 12.6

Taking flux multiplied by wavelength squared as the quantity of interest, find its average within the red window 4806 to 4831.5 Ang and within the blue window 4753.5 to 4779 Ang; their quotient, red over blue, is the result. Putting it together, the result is 1.04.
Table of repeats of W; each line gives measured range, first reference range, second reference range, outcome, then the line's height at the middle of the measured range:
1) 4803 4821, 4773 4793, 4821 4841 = -1.2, 12.5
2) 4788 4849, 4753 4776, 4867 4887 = -2.0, 12.6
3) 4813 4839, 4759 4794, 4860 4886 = -0.2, 12.4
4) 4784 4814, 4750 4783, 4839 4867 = -2.5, 12.5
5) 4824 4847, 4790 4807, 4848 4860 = -0.5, 12.6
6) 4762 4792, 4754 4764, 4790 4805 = 1.4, 13.2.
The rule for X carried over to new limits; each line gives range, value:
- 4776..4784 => 11.6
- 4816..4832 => 12.1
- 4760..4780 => 12.2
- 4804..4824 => 13.1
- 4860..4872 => 11.9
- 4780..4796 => 13.2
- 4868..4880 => 12.4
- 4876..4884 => 12.4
